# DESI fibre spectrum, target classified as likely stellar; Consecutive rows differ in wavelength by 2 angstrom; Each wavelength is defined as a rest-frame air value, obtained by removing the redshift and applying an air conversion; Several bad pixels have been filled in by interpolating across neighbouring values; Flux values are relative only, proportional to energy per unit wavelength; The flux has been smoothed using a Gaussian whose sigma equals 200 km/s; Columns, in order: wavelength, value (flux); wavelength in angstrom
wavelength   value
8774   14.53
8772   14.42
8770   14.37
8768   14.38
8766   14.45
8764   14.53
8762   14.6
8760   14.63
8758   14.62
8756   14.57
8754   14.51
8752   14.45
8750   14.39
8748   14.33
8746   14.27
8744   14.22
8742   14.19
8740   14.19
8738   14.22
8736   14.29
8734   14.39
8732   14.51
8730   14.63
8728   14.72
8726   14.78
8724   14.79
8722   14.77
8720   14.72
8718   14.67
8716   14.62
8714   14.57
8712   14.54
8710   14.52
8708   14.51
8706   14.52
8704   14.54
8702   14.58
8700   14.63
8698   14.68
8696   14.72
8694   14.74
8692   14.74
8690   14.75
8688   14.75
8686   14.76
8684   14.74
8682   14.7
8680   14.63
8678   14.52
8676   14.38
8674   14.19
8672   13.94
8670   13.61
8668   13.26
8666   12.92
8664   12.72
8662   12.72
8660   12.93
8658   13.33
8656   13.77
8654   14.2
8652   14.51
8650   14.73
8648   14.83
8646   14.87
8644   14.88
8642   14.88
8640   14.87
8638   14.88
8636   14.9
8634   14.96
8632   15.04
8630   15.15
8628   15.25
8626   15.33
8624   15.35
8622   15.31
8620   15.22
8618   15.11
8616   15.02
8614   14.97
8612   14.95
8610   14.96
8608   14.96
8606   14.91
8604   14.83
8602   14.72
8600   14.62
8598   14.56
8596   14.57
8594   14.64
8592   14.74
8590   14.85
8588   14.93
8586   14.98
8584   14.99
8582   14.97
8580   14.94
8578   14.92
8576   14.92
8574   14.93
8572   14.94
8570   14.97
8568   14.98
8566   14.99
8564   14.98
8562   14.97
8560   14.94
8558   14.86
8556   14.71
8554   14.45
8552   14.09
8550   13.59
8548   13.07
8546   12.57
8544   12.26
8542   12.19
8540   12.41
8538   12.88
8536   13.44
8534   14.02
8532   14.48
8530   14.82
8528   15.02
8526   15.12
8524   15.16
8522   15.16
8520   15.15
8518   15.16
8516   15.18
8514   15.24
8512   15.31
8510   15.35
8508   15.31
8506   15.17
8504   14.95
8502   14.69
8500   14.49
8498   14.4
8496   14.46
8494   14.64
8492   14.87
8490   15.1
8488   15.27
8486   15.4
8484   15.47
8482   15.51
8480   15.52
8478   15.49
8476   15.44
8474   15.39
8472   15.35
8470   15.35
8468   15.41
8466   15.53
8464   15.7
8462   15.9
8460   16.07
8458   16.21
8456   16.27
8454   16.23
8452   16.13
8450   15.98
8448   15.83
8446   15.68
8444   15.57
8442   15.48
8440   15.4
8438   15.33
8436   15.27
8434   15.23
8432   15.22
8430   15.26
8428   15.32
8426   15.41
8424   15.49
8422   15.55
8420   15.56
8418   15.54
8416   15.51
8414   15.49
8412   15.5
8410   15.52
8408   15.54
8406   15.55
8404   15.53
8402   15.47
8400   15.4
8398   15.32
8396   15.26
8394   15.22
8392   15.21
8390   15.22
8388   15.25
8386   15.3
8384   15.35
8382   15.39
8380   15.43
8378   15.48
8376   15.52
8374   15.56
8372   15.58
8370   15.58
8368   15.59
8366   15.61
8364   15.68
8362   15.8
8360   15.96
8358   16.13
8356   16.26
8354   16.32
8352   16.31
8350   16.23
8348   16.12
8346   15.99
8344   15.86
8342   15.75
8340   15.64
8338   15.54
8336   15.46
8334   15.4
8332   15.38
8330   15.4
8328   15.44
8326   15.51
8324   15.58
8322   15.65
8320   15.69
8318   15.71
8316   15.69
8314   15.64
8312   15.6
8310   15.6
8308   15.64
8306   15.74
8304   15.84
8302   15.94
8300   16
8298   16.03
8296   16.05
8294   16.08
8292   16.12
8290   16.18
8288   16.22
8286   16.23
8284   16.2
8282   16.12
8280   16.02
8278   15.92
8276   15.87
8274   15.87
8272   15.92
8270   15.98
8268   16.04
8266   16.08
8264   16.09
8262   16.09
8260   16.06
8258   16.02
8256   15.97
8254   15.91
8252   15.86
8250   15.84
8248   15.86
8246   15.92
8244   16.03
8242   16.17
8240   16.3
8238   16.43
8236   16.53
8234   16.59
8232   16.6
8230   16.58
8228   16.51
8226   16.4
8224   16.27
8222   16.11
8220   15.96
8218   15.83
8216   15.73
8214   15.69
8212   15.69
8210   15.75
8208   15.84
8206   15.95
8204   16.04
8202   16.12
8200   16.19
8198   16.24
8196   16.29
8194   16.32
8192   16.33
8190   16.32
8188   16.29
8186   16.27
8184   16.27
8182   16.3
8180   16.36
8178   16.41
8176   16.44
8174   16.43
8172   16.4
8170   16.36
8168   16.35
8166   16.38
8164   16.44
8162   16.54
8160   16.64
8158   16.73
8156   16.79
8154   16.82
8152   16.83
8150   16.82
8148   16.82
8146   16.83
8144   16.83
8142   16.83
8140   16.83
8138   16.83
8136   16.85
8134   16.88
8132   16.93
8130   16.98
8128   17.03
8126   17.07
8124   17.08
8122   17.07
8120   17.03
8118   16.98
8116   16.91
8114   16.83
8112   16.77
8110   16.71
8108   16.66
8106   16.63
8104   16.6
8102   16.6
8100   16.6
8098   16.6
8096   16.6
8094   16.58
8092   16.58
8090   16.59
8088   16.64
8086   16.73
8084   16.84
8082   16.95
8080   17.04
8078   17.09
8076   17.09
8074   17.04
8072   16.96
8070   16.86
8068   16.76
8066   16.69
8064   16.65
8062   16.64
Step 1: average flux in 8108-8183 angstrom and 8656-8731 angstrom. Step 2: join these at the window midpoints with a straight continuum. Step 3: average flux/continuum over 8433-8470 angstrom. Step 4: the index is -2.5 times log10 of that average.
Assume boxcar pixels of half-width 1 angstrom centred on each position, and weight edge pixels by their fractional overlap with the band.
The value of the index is -0.02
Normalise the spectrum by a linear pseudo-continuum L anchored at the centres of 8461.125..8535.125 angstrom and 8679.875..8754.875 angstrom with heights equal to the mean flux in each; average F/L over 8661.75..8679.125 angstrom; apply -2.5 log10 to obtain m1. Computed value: 0.08 mag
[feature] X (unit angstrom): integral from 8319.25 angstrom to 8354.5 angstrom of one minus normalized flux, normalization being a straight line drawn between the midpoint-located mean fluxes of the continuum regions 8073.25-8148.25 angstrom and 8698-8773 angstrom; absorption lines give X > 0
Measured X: 0.57 angstrom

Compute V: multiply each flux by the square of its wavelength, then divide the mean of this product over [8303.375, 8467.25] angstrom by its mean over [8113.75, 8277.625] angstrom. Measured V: 1.0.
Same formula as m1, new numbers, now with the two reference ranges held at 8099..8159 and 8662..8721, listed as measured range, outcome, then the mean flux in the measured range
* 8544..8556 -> 0.11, 13.5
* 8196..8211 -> 0.03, 16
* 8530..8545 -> 0.14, 13.2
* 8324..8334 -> 0.04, 15.4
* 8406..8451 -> 0.00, 15.5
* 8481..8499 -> 0.02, 15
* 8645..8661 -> 0.03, 14.1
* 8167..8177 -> 0.02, 16.4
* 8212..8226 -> 0.03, 15.9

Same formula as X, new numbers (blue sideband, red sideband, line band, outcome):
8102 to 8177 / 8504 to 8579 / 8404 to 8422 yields -0.38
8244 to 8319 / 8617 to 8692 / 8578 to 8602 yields -0.14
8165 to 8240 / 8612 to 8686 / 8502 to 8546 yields 1.59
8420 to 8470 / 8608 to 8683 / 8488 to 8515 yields 0.67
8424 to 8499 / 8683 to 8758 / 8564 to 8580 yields 0.13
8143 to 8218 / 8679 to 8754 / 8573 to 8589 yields 0.07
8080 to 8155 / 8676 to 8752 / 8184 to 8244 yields 0.95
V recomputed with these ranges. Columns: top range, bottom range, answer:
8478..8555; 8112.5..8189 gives 0.95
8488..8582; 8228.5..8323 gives 0.97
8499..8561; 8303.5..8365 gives 0.95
